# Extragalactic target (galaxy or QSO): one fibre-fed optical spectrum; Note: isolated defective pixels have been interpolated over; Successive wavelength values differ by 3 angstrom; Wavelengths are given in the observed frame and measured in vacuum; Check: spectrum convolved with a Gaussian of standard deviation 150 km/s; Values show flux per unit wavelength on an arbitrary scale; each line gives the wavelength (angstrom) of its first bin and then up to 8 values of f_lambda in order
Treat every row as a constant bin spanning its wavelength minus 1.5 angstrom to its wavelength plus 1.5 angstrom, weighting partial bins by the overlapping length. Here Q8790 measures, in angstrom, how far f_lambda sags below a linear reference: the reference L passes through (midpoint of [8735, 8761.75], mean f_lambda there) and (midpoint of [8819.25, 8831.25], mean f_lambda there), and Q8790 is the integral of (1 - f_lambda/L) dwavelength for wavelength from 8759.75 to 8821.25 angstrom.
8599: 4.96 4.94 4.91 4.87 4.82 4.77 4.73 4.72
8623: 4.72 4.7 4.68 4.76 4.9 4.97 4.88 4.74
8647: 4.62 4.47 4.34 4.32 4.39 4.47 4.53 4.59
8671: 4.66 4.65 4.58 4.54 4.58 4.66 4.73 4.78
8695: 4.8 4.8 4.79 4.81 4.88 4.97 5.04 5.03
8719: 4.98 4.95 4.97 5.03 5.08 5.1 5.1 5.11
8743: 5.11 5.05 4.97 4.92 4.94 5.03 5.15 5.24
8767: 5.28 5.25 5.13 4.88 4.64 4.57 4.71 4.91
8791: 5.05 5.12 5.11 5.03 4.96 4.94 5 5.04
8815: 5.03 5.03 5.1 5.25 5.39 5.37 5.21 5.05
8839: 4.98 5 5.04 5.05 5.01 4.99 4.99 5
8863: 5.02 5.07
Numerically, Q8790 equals 1.9 angstrom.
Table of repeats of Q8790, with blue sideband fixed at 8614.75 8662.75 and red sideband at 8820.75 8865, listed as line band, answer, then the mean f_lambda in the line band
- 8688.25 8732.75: -1.0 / 4.91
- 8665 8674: 0.2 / 4.61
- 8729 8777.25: -1.8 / 5.08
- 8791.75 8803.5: -0.2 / 5.06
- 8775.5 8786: 0.6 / 4.68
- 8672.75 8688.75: 0.5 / 4.61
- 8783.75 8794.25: 0.1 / 4.93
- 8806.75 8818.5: 0.0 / 5.02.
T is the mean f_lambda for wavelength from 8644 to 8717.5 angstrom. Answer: 4.67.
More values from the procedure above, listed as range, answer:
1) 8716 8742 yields 5.04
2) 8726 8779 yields 5.07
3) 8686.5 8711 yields 4.81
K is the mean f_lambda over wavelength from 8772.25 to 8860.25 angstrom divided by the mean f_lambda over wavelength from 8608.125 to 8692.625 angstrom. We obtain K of 1.08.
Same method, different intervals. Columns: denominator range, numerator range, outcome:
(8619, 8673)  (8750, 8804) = 1.08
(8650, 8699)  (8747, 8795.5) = 1.09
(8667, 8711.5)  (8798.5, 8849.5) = 1.08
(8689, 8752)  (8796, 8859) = 1.02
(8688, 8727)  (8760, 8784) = 1.02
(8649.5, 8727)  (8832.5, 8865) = 1.07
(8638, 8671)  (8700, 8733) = 1.09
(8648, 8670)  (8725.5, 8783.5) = 1.13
